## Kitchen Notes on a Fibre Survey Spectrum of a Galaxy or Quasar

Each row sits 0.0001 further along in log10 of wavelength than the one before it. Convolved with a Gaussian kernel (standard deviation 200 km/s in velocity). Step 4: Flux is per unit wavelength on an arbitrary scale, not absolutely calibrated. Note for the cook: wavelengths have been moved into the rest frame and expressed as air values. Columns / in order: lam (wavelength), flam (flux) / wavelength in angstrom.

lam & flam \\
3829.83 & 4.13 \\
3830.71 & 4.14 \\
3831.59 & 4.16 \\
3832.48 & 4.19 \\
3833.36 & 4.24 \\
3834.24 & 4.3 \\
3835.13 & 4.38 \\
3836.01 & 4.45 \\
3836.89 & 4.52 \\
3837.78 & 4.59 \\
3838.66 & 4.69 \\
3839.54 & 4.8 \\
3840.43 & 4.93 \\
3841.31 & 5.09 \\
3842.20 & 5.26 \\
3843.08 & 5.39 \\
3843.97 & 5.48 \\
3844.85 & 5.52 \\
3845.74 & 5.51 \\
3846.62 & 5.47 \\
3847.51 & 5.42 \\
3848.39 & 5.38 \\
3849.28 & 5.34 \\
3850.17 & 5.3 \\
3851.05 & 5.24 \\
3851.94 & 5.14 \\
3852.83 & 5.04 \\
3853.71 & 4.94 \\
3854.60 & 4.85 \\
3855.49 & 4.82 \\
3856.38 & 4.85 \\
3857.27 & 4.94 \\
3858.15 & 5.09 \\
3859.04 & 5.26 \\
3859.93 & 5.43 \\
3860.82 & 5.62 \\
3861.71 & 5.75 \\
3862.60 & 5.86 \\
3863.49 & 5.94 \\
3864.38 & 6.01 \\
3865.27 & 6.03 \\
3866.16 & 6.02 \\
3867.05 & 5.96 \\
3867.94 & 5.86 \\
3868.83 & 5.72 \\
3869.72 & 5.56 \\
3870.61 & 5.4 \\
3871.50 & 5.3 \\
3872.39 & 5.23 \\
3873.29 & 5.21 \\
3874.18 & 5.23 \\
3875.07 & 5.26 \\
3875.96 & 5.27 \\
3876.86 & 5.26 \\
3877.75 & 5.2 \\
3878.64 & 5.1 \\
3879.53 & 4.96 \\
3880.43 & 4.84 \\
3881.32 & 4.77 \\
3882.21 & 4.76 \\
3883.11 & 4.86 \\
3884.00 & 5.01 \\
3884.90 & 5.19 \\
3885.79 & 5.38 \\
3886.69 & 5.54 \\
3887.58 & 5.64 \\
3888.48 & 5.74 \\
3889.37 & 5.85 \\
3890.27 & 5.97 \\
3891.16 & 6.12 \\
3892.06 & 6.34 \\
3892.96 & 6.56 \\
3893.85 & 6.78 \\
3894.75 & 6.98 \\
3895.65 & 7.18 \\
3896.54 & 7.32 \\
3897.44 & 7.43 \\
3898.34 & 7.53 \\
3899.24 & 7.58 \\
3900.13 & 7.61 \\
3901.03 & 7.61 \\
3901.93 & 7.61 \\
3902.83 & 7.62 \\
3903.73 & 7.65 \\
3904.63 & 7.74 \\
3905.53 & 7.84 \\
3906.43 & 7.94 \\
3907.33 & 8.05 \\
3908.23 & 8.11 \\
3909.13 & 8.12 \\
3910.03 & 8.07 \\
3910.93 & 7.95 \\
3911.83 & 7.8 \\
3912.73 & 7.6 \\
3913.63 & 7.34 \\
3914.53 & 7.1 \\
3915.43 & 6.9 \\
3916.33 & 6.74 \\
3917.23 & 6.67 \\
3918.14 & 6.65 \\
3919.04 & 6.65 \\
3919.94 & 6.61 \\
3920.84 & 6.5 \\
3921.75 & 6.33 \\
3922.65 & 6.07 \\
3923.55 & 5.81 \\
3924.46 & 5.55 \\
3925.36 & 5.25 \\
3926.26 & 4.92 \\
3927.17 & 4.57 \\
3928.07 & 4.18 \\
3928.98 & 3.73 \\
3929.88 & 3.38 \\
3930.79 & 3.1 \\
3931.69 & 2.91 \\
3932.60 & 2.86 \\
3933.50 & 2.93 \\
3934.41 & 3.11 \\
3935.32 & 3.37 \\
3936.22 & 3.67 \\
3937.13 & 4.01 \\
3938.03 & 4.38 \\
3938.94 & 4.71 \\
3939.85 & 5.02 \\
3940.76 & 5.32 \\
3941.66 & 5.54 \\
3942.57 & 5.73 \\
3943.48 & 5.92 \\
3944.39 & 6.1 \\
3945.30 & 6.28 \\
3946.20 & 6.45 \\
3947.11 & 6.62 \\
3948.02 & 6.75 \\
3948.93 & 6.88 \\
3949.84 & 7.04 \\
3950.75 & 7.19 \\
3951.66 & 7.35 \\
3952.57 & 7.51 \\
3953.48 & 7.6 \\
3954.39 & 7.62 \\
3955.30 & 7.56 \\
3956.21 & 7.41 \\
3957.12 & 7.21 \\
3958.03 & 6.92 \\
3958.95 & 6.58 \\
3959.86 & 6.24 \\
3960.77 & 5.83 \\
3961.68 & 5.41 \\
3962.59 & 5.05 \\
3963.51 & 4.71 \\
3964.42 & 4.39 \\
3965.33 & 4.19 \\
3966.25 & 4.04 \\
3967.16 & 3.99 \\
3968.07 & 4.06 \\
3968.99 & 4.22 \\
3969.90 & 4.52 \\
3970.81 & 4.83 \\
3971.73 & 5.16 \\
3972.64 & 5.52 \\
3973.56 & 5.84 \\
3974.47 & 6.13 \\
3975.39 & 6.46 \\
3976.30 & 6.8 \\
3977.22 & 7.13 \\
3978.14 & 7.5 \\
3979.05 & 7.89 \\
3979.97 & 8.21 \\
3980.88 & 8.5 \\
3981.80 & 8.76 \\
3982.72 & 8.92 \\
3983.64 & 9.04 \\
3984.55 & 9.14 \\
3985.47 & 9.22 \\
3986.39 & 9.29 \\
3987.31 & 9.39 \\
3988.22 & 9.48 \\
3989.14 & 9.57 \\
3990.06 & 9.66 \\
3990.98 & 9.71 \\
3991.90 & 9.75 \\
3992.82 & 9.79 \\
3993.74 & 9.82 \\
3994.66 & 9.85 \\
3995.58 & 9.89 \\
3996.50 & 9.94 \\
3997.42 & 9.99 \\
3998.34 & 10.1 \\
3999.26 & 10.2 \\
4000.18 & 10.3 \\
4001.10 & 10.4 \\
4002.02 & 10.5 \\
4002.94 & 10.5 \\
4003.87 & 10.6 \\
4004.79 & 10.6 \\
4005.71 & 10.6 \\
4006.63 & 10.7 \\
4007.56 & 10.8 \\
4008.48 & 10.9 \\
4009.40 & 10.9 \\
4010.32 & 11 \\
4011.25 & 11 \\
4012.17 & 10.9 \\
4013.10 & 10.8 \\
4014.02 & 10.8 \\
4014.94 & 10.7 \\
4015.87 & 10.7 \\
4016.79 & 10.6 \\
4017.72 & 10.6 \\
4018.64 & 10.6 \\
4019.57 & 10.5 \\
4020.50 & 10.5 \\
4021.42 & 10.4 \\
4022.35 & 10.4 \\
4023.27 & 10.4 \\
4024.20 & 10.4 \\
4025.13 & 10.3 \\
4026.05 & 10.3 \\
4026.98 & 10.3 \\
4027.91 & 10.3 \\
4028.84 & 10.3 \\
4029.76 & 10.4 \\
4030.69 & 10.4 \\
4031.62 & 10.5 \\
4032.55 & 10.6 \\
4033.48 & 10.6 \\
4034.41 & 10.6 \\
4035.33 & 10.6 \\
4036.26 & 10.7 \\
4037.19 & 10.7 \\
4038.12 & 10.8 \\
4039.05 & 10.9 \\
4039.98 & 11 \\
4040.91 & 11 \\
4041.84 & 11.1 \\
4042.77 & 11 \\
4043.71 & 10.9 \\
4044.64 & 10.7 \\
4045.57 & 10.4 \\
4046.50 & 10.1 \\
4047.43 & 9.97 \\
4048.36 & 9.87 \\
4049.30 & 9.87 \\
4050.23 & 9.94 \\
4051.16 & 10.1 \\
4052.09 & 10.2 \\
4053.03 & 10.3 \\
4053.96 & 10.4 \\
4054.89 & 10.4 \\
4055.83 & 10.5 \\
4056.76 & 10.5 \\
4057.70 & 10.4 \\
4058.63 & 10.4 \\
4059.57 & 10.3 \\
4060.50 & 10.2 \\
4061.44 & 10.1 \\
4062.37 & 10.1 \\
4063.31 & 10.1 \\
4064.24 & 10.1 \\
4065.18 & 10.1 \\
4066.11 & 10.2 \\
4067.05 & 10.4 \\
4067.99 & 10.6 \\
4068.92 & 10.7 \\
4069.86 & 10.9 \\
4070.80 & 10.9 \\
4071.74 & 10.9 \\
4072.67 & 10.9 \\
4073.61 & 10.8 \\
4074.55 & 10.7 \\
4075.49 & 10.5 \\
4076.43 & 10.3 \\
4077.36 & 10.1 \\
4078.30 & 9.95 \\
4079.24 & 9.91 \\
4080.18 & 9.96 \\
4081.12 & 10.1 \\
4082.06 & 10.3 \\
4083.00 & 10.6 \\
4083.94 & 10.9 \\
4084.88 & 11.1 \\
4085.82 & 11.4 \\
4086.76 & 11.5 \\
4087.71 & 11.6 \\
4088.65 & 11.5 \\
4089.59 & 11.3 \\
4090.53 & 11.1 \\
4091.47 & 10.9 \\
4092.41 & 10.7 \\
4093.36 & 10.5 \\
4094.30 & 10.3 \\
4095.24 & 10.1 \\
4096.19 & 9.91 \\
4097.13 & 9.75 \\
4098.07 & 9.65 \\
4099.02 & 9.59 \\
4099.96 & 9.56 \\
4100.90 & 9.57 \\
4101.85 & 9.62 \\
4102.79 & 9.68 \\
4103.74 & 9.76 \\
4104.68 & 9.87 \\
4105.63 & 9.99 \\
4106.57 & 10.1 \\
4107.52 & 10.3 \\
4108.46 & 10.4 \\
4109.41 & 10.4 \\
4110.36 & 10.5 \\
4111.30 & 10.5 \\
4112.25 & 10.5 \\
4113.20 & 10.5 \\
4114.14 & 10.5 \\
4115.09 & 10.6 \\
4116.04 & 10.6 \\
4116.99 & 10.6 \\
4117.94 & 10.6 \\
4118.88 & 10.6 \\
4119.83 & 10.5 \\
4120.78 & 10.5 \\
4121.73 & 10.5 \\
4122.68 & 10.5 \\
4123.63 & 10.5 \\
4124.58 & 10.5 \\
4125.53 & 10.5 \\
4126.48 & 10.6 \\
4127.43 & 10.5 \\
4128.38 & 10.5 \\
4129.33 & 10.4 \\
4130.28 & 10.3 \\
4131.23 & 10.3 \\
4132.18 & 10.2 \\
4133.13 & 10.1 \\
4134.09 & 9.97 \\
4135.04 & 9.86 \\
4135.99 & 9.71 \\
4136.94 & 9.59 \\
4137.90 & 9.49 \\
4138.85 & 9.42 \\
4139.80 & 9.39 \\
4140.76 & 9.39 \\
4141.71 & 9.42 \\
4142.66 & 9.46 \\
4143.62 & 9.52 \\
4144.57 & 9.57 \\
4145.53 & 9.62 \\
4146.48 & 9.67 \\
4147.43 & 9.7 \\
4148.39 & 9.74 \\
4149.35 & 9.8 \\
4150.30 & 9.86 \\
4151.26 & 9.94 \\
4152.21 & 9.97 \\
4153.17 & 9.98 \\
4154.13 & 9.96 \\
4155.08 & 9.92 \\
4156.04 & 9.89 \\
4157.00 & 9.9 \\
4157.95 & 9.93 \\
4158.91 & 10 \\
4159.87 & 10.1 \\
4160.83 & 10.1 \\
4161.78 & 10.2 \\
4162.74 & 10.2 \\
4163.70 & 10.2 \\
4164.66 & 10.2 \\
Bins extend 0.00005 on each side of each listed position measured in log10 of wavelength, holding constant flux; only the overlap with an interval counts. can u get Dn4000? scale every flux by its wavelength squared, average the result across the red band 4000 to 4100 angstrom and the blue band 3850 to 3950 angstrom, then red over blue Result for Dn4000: 1.9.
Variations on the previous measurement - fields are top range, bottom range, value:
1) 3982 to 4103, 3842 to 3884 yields 2.13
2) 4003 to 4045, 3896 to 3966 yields 1.81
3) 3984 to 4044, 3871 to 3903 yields 1.85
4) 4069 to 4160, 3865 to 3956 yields 1.88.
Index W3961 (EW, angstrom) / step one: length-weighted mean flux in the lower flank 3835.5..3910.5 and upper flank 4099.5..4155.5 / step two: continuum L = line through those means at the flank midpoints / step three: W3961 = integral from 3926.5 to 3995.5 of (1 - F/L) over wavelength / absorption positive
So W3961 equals 9.5 angstrom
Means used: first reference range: 5.86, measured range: 6.36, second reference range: 10.1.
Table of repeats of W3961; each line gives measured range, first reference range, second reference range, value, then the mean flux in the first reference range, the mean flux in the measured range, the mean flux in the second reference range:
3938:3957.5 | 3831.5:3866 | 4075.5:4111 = 2.0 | 5.13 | 6.51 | 10.3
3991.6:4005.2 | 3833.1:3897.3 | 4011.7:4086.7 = -1.6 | 5.41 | 10.2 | 10.5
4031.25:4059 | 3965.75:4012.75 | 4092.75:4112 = -3.5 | 8.67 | 10.5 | 10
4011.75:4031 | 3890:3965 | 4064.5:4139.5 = -4.7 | 6.23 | 10.5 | 10.4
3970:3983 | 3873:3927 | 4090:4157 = 1.4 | 6.45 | 6.88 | 10.1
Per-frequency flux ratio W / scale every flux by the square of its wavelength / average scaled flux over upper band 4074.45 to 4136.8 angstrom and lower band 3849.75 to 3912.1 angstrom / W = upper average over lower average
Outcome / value 1.91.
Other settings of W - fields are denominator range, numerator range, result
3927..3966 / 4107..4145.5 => 2.05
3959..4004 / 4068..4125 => 1.43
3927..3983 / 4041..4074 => 1.93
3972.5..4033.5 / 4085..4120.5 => 1.12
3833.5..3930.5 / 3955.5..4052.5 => 1.66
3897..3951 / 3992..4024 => 1.79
